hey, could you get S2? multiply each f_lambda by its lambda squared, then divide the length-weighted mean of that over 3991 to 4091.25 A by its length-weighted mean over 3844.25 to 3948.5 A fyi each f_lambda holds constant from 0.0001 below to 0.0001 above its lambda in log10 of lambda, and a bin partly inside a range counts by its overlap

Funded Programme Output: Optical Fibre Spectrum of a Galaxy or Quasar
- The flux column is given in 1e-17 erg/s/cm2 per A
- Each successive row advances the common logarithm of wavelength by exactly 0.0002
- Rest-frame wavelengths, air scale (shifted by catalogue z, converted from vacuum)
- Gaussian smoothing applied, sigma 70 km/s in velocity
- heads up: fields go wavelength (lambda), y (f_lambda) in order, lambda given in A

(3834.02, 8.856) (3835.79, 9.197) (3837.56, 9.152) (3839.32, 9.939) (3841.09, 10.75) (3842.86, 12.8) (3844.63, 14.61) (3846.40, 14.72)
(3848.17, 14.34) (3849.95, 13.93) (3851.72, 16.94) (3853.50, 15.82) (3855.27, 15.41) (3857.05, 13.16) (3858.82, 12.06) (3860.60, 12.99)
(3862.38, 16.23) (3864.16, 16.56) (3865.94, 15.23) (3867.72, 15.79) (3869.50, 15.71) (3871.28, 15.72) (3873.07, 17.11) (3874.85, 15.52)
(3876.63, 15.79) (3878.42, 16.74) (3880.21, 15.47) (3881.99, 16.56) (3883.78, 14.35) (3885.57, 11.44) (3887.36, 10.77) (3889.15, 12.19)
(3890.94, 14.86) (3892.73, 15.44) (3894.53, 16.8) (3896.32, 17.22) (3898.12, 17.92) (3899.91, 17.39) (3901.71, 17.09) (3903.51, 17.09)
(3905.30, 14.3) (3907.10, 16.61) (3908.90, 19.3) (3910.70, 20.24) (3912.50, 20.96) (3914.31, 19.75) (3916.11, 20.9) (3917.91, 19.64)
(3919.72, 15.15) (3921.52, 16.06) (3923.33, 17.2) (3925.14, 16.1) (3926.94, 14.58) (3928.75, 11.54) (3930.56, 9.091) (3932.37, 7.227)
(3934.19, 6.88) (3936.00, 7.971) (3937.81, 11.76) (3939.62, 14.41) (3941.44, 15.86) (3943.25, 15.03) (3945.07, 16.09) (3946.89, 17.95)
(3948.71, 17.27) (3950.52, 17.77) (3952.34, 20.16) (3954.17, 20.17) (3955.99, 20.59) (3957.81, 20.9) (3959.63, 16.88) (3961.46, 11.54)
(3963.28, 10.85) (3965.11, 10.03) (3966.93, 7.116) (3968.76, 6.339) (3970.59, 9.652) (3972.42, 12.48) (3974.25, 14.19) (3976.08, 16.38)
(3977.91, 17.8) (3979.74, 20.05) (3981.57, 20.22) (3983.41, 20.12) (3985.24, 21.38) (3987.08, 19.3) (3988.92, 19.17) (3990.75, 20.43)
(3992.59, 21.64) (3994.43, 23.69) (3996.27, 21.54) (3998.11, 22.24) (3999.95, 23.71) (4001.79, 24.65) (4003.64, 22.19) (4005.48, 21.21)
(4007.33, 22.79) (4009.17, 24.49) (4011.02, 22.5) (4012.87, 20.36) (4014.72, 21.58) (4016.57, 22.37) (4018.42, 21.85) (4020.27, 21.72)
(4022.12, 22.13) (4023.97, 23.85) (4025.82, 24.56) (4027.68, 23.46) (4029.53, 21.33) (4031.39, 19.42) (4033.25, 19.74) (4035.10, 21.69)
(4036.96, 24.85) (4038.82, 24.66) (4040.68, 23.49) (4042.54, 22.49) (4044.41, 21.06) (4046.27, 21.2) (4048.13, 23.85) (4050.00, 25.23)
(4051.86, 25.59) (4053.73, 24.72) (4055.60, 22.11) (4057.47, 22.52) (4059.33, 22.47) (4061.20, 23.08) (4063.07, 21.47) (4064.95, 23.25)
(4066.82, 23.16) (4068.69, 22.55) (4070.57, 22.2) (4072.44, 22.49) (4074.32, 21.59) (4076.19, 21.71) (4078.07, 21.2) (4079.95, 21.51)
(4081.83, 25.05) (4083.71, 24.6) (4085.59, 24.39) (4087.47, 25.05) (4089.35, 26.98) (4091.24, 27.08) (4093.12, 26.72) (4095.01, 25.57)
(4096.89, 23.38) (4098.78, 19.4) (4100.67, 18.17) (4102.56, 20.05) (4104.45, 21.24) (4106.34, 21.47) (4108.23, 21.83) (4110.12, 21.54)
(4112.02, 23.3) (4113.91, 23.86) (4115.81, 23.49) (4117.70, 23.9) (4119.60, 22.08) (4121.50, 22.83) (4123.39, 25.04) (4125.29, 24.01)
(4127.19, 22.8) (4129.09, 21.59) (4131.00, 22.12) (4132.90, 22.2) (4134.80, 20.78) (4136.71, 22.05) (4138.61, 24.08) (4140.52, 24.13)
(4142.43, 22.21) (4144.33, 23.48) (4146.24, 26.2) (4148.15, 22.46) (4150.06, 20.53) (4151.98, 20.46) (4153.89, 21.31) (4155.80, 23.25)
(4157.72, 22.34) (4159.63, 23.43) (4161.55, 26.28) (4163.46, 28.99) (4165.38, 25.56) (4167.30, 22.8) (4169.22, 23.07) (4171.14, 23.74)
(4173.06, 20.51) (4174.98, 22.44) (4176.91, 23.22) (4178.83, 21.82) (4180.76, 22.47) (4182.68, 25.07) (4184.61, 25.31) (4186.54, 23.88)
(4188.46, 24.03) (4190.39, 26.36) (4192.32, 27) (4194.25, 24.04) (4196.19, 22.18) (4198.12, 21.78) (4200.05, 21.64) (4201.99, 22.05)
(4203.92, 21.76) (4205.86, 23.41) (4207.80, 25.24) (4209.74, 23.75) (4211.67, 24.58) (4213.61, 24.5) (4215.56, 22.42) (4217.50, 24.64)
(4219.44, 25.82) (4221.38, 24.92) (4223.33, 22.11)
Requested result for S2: 1.6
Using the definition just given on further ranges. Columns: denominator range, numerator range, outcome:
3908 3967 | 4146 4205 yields 1.70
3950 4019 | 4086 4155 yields 1.31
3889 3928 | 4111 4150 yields 1.50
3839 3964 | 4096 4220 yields 1.71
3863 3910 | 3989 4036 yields 1.50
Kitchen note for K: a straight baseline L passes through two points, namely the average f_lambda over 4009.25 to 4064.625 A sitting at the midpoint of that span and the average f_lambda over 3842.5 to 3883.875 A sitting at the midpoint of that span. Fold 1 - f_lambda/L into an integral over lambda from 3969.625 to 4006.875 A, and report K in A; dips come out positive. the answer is 1.8 A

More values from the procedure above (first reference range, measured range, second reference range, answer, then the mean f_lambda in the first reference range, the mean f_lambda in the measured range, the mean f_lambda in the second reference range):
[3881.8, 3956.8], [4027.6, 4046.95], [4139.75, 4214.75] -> -2.8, 15.7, 22.1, 23.5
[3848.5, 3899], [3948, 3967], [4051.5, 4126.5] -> 2.1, 15.1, 16.1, 23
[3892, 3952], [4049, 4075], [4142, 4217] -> -4.0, 15.8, 23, 23.5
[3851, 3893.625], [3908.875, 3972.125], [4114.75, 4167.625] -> 7.8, 14.9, 14.8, 23.2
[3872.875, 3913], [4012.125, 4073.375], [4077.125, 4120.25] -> -4.1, 16.1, 22.6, 23.1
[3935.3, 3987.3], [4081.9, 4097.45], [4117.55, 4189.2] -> -3.6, 15.5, 25.5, 23.2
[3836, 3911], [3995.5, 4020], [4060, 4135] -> -3.4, 15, 22.4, 22.9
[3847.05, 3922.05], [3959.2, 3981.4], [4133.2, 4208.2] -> 6.5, 16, 12.9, 23.3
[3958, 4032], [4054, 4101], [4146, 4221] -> -4.6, 19.2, 23.2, 23.6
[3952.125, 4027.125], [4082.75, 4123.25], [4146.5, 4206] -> -2.8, 19.2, 23.2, 23.4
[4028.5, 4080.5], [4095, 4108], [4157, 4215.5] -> 1.1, 22.5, 21.1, 23.8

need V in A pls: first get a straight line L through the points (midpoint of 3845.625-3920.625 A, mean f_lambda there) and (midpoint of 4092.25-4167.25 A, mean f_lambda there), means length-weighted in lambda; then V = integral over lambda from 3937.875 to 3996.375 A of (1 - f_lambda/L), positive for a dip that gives 5.5 A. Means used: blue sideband 16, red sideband 22.9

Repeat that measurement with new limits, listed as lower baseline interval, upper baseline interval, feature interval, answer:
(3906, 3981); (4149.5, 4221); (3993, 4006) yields -4.3 A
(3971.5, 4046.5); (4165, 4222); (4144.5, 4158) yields 0.4 A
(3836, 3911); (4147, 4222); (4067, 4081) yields -1.0 A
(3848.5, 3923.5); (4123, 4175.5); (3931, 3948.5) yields 4.9 A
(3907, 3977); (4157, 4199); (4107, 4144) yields -1.5 A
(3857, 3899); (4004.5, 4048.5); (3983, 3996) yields -0.2 A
